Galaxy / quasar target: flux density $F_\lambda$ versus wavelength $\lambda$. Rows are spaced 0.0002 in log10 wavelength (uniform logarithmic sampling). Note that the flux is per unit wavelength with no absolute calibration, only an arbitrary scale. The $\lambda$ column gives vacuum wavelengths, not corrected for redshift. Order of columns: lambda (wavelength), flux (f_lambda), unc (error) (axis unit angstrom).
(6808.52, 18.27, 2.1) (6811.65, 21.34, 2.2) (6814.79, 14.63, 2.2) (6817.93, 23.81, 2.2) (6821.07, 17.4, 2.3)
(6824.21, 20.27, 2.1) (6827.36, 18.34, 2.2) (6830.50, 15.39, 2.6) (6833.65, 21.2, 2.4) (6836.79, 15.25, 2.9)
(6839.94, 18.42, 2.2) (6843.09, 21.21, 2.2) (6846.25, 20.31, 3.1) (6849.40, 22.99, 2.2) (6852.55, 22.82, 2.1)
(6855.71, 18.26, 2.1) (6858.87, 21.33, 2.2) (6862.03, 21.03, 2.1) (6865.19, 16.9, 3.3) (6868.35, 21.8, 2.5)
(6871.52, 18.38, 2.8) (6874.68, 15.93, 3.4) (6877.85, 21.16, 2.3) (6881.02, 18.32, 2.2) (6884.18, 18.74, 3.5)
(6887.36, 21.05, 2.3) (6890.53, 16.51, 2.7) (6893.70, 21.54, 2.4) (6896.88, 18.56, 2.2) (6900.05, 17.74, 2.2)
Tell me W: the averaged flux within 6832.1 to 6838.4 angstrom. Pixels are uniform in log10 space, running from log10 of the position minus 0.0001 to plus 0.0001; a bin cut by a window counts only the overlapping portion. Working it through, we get 18.2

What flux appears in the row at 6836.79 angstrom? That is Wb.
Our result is 15.25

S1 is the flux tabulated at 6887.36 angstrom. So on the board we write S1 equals 21.05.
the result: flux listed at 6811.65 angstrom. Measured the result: 21.34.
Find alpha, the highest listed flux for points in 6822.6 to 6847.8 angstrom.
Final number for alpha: 21.21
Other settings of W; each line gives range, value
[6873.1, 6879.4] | 18.5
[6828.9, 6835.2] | 18.3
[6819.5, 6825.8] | 18.8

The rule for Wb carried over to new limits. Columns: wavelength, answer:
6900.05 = 17.74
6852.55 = 22.82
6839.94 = 18.42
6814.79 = 14.63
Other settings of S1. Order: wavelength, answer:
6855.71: 18.26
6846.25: 20.31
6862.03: 21.03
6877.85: 21.16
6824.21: 20.27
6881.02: 18.32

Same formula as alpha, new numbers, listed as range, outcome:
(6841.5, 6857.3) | 22.99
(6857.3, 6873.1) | 21.8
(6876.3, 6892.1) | 21.16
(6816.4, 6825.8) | 23.81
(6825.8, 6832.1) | 18.34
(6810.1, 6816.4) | 21.34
